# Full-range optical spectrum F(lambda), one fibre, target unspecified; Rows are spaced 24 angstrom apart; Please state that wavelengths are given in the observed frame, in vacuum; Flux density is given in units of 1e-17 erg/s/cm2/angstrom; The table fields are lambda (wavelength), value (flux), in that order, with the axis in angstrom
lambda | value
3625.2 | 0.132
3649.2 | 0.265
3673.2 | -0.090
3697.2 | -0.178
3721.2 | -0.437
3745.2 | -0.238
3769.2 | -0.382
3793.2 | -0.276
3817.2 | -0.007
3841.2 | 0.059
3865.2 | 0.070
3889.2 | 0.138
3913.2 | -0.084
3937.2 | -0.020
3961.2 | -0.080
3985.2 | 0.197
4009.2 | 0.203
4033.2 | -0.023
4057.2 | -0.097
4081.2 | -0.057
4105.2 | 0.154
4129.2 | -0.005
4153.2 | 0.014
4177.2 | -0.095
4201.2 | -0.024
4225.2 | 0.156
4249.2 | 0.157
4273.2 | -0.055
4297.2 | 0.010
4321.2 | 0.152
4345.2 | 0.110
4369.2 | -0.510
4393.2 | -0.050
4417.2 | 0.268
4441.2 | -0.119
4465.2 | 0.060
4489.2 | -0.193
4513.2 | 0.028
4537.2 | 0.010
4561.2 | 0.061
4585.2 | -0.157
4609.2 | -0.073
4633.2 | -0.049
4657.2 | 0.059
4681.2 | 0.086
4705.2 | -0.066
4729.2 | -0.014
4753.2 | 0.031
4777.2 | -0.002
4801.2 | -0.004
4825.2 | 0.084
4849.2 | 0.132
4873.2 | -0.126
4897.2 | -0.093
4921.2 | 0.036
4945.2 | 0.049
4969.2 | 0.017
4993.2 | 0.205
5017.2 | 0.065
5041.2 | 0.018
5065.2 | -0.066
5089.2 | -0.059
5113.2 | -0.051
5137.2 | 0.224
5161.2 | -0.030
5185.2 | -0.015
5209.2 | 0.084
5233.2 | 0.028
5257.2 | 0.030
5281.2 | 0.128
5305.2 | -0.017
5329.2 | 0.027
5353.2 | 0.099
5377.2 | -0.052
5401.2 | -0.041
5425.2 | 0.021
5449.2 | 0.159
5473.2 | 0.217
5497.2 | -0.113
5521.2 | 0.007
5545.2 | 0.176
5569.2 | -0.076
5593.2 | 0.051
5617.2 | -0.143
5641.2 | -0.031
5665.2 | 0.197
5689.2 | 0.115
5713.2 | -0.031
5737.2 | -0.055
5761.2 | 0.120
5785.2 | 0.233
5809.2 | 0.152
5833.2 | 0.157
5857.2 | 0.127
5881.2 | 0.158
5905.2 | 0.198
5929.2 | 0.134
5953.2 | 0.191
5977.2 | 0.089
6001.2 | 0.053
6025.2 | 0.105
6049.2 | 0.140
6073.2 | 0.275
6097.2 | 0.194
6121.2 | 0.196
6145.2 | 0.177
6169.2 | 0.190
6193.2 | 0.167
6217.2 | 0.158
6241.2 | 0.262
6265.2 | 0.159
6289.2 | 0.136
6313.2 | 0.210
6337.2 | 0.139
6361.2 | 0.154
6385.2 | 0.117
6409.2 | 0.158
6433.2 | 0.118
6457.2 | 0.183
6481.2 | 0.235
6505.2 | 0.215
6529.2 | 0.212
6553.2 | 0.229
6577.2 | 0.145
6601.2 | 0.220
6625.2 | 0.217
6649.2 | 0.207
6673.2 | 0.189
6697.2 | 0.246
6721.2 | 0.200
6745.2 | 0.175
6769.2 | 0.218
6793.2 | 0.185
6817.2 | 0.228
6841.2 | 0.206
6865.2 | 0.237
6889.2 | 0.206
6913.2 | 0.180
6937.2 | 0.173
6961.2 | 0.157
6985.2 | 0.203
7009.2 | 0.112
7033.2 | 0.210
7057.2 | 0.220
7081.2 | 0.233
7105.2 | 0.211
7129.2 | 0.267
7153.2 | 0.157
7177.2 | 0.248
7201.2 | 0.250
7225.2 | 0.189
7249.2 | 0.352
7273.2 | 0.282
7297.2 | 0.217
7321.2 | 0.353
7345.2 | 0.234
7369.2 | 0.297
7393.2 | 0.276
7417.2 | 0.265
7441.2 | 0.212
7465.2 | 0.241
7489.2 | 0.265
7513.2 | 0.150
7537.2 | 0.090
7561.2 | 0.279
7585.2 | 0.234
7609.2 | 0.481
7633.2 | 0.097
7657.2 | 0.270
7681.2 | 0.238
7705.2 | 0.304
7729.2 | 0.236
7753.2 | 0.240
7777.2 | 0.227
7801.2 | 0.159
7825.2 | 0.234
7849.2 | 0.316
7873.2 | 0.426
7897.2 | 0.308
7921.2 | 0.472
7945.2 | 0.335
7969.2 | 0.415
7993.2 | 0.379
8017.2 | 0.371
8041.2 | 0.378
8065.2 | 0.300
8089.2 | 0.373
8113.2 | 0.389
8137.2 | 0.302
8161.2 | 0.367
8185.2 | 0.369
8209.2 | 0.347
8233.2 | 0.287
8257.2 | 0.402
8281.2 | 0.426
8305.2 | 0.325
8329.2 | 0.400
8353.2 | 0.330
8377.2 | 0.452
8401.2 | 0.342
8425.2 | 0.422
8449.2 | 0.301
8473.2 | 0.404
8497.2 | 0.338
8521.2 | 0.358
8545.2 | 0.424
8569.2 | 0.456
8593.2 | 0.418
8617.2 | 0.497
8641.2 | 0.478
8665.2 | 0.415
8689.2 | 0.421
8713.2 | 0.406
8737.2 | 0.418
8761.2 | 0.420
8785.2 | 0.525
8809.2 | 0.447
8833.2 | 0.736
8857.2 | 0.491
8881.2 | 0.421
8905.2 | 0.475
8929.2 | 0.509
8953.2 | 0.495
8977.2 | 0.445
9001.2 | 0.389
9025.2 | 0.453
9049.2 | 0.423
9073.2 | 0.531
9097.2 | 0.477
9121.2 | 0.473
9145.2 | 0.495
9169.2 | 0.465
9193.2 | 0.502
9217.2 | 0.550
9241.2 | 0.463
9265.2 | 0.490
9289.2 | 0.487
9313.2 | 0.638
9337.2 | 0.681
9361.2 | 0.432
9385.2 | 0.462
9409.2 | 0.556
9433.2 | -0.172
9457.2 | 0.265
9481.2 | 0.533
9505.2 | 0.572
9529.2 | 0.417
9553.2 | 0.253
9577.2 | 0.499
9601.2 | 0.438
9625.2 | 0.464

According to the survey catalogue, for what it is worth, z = 0.96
